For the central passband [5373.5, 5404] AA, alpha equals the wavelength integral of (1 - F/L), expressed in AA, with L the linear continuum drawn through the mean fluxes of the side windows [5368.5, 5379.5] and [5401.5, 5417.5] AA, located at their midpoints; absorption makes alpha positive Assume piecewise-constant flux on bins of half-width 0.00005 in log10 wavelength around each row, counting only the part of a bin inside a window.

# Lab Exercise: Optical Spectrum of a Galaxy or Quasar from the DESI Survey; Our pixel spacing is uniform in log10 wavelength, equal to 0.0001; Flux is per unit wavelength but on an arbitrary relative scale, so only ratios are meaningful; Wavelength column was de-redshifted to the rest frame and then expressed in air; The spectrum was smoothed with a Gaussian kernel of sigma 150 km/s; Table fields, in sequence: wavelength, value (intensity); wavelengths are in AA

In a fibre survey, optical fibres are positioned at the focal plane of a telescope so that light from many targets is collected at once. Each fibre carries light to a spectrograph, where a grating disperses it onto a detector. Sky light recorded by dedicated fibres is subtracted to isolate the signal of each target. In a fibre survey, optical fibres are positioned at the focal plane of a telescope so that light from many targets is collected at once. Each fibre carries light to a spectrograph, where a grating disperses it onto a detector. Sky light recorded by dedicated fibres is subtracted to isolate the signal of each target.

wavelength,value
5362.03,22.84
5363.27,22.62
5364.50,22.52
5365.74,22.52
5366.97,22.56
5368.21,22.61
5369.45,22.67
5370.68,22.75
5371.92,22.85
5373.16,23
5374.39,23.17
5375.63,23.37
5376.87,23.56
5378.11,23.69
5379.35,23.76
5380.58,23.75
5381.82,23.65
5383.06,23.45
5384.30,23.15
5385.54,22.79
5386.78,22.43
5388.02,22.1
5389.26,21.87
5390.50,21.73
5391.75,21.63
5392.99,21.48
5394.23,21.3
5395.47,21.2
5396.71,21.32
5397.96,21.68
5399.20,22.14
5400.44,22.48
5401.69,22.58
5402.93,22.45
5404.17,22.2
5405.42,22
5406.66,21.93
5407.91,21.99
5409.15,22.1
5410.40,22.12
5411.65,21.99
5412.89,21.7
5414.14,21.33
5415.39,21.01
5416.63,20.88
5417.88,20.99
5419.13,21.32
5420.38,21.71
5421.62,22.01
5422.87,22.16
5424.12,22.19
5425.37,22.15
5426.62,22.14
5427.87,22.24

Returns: 0.1 AA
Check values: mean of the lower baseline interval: 23.2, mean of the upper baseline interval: 21.8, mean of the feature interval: 22.5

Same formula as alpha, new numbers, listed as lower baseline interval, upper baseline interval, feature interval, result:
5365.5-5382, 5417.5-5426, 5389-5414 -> 0.5 AA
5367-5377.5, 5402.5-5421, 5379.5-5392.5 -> -0.1 AA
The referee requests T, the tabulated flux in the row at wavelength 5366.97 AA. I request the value 22.56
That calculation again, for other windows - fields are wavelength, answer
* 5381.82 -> 23.65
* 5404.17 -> 22.2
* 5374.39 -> 23.17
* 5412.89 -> 21.7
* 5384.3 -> 23.15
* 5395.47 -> 21.2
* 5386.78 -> 22.43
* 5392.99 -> 21.48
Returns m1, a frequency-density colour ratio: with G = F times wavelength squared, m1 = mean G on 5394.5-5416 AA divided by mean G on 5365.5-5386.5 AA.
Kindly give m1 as 0.96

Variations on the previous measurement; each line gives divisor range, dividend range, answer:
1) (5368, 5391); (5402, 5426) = 0.96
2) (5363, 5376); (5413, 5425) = 0.96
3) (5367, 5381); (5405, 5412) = 0.96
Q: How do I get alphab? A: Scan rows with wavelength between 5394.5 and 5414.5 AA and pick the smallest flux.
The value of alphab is 21.2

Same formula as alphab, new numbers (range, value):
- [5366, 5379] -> 22.56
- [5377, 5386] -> 22.79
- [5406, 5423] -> 20.88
